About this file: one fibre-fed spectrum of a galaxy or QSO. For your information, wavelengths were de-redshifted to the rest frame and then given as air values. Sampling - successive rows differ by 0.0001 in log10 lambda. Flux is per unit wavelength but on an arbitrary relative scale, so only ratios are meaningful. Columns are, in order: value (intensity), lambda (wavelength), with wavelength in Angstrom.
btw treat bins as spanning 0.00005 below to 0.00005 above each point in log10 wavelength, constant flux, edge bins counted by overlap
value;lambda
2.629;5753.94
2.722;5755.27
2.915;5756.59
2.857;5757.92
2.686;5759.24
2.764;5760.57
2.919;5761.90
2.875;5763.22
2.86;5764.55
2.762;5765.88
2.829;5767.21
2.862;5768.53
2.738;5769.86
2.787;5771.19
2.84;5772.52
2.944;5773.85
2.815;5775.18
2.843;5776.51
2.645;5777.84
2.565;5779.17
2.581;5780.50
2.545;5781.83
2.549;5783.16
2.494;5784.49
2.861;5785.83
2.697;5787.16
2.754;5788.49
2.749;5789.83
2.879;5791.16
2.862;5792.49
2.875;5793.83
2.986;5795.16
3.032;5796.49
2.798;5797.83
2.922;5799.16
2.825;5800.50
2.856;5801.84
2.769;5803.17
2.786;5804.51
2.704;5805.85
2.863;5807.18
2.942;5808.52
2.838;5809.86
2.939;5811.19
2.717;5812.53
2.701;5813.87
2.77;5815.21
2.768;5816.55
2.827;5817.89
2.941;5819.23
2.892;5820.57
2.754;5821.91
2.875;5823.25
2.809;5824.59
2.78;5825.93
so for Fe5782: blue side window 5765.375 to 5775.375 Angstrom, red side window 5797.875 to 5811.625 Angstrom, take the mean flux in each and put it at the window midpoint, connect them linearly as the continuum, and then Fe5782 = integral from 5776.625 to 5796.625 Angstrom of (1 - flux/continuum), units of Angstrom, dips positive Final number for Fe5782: 0.7 Angstrom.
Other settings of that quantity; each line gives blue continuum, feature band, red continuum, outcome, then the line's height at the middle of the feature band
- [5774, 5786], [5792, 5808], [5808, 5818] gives -0.6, 2.75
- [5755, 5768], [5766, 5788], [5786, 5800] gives 0.9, 2.84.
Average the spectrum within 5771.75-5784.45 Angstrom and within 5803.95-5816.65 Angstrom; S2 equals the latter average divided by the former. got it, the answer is 1.04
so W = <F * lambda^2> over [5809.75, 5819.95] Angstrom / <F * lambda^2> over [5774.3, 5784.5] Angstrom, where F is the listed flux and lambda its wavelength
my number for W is 1.08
